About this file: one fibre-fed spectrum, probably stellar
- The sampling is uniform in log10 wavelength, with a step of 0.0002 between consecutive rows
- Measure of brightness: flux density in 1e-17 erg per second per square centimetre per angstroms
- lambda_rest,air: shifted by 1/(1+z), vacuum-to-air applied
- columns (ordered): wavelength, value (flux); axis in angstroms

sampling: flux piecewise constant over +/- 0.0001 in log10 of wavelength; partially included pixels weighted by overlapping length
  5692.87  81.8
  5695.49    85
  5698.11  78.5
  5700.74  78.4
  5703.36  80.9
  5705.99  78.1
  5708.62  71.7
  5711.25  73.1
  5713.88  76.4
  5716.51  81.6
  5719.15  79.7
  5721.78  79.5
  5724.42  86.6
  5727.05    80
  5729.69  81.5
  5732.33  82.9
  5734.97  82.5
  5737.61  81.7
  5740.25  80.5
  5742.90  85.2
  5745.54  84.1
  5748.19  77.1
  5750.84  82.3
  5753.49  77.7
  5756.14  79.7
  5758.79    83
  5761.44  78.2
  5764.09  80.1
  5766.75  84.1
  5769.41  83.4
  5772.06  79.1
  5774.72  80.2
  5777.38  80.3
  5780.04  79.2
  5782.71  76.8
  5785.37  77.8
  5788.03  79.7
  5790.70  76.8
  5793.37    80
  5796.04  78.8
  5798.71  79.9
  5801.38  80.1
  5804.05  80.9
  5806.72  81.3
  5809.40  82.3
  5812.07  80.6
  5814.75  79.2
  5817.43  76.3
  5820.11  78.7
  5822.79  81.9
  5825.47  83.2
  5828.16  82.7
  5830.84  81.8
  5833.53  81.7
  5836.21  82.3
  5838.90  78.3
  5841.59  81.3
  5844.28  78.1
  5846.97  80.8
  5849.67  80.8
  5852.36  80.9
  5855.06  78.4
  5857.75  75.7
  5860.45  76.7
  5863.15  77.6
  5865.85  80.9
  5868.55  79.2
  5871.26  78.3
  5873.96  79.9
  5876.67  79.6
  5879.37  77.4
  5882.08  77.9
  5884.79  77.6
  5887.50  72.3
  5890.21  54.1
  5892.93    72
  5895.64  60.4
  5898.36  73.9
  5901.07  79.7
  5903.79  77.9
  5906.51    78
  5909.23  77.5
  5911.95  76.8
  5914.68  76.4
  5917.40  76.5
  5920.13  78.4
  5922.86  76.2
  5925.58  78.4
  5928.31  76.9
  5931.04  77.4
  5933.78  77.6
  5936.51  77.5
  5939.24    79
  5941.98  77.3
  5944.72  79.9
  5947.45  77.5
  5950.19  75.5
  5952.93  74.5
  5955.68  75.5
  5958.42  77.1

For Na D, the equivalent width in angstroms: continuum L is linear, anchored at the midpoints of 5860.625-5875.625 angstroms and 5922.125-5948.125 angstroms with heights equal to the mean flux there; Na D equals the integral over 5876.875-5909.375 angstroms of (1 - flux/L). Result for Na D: 2.2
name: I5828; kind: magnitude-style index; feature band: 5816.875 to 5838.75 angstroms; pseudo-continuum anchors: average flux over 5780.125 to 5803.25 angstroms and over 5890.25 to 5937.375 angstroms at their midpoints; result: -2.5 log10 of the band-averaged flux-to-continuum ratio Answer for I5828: -0.046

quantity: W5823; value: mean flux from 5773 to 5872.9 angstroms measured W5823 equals 79.7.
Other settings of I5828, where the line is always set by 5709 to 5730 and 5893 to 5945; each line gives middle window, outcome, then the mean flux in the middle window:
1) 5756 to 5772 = -0.04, 81.4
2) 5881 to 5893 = 0.10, 70.5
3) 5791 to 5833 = -0.03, 80.4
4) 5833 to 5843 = -0.04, 80.9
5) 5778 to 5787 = 0.00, 78.2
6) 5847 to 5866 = -0.02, 78.7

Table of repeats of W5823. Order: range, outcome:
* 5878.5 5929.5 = 74.6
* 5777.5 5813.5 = 79.6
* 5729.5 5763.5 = 81.2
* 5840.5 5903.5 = 76.2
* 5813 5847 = 80.5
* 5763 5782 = 80.8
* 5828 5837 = 82.1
